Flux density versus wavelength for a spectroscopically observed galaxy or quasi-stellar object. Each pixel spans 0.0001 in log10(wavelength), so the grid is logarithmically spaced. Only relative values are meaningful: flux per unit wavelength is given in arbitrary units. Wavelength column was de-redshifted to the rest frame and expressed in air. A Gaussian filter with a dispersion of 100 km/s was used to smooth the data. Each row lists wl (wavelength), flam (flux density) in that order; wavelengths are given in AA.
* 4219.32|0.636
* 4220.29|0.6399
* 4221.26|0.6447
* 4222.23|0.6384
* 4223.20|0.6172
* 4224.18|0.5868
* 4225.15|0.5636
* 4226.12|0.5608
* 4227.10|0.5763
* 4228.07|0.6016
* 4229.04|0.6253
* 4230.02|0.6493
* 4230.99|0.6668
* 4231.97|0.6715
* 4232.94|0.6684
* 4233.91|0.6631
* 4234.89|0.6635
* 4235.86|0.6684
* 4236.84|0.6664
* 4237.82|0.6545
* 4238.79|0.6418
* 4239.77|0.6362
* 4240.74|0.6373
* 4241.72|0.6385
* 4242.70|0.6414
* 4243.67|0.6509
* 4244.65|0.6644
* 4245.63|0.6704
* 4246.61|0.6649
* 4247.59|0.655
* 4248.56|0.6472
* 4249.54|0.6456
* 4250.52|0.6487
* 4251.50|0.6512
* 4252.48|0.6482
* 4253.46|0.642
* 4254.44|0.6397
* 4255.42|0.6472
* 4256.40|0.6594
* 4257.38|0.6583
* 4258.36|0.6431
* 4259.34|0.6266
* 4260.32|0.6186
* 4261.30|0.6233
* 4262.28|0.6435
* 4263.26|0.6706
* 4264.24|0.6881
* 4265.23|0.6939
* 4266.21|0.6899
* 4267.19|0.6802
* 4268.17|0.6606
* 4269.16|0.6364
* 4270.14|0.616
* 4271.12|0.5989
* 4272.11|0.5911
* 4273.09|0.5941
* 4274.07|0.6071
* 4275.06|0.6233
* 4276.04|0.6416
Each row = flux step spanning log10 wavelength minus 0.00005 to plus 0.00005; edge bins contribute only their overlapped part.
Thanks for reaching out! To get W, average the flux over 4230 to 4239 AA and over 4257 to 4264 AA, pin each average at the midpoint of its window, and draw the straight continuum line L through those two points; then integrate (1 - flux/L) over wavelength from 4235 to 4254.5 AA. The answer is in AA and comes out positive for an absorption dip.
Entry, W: 0.1 AA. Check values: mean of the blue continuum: 0.663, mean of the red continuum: 0.643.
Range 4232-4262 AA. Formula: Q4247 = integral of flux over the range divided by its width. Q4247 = 0.65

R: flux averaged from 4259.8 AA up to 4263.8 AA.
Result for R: 0.641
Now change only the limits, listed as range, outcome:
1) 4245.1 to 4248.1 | 0.664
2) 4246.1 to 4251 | 0.652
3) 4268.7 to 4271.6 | 0.618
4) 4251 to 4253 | 0.649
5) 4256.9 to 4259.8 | 0.643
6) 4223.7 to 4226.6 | 0.572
